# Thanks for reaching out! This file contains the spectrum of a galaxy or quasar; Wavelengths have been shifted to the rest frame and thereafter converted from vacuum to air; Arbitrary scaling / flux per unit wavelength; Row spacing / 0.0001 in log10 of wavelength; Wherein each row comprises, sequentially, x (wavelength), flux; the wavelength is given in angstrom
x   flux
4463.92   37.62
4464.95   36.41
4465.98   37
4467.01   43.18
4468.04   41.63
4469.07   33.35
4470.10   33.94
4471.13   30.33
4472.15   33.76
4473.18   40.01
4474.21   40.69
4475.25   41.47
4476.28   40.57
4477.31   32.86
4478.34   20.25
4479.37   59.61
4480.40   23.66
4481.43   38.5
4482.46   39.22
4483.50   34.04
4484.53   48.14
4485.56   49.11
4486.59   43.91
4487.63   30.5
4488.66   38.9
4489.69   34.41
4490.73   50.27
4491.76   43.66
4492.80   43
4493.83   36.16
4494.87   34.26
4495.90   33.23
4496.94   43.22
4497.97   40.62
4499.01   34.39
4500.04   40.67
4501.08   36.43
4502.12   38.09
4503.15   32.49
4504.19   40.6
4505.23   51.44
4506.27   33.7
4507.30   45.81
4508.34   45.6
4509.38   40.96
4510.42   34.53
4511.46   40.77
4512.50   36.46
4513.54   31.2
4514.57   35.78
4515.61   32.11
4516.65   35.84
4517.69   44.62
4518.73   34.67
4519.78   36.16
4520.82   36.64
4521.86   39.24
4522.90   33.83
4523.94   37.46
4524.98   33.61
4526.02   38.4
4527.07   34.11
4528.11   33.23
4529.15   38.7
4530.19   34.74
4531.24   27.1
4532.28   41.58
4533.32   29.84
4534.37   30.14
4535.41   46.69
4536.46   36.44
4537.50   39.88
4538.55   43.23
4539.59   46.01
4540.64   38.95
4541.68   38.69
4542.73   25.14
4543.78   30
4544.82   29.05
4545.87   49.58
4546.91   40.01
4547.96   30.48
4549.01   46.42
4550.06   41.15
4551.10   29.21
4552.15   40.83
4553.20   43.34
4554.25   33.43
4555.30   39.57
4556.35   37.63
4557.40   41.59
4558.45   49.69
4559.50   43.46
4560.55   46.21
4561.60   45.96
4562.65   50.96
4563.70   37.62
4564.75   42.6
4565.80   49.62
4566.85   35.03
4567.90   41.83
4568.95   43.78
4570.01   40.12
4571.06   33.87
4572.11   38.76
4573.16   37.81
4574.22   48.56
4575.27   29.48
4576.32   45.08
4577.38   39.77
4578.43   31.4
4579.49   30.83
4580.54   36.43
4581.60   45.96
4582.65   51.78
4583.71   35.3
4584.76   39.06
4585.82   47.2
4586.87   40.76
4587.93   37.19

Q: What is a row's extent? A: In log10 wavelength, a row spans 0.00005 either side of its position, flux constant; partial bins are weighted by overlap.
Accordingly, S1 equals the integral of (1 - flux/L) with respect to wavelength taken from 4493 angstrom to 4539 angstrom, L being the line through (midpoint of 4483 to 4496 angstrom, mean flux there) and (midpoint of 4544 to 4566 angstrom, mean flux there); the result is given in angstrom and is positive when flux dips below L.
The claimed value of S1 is 3.6 angstrom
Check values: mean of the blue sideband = 40.2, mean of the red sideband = 41.1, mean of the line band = 37.4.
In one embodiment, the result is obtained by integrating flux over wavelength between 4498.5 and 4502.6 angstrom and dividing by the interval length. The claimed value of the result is 37.4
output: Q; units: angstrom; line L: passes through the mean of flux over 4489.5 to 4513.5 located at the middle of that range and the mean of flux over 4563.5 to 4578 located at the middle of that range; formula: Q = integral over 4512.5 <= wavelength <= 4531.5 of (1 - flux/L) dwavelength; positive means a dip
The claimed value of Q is 2.0 angstrom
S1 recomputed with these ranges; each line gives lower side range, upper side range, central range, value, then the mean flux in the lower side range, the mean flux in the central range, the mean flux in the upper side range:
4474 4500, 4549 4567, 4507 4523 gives 1.0 angstrom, 39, 37.7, 41.9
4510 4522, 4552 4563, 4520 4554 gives 2.3 angstrom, 36.4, 37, 42.9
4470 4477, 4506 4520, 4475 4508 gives -1.4 angstrom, 37.3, 39.2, 37.8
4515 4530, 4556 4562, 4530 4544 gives 1.0 angstrom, 36.3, 36.5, 44.2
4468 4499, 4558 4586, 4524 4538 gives 1.5 angstrom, 38.3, 35.8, 41.3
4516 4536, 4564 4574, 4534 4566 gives -1.2 angstrom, 36.1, 40.1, 40.6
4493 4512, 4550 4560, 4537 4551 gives 0.6 angstrom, 39.1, 38.1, 39.9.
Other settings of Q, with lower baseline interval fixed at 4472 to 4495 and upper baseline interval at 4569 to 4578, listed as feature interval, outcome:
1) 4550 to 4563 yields -0.8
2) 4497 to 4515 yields 0.1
